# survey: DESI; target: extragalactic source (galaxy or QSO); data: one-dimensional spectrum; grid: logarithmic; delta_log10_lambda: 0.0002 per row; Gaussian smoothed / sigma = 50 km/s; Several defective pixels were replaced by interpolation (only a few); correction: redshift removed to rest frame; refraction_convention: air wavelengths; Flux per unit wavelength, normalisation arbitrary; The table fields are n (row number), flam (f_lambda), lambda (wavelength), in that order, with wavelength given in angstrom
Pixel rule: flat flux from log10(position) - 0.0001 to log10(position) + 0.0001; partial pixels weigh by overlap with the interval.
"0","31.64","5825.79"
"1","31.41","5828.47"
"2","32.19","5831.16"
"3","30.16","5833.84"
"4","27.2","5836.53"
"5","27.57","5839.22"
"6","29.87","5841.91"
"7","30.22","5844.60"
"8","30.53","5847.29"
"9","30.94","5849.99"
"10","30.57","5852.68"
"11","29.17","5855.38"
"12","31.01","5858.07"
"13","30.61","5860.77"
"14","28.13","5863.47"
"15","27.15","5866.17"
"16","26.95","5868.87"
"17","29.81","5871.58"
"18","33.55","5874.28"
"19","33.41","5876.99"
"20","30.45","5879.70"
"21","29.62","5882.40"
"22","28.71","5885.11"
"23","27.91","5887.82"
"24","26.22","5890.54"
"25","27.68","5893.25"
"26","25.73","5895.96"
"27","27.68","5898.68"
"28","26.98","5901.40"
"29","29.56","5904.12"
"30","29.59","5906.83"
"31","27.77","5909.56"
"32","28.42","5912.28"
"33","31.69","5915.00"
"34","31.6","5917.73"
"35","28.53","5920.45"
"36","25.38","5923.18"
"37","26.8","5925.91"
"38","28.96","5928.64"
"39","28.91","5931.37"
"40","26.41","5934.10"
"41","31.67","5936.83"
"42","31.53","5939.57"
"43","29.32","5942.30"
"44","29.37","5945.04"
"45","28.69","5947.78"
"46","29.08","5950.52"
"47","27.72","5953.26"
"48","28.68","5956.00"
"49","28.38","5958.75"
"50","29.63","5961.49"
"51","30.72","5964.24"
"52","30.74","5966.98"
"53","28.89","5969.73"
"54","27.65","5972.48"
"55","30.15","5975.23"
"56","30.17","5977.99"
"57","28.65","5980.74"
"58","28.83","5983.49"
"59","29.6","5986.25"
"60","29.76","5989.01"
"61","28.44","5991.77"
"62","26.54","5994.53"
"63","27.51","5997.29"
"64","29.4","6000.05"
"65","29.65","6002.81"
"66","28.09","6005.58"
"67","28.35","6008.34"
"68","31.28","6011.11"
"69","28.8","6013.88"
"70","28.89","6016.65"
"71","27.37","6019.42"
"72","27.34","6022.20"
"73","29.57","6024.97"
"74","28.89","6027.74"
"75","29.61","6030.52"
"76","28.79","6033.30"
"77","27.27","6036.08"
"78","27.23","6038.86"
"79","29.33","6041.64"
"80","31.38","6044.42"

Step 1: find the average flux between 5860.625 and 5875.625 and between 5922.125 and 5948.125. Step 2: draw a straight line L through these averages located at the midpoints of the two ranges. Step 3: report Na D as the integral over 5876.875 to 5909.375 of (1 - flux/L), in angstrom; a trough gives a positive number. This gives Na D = 0.74 angstrom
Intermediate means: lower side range 29.3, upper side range 28.7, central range 28.4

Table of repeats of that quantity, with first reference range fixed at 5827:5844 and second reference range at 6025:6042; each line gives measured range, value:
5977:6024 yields 0.03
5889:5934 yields 1.74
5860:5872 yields 0.51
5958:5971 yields -0.34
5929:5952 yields -0.17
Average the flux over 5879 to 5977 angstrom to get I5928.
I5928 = 28.8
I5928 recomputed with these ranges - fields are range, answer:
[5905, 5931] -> 28.8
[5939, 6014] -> 29.1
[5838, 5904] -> 29.2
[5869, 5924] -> 29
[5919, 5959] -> 28.6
